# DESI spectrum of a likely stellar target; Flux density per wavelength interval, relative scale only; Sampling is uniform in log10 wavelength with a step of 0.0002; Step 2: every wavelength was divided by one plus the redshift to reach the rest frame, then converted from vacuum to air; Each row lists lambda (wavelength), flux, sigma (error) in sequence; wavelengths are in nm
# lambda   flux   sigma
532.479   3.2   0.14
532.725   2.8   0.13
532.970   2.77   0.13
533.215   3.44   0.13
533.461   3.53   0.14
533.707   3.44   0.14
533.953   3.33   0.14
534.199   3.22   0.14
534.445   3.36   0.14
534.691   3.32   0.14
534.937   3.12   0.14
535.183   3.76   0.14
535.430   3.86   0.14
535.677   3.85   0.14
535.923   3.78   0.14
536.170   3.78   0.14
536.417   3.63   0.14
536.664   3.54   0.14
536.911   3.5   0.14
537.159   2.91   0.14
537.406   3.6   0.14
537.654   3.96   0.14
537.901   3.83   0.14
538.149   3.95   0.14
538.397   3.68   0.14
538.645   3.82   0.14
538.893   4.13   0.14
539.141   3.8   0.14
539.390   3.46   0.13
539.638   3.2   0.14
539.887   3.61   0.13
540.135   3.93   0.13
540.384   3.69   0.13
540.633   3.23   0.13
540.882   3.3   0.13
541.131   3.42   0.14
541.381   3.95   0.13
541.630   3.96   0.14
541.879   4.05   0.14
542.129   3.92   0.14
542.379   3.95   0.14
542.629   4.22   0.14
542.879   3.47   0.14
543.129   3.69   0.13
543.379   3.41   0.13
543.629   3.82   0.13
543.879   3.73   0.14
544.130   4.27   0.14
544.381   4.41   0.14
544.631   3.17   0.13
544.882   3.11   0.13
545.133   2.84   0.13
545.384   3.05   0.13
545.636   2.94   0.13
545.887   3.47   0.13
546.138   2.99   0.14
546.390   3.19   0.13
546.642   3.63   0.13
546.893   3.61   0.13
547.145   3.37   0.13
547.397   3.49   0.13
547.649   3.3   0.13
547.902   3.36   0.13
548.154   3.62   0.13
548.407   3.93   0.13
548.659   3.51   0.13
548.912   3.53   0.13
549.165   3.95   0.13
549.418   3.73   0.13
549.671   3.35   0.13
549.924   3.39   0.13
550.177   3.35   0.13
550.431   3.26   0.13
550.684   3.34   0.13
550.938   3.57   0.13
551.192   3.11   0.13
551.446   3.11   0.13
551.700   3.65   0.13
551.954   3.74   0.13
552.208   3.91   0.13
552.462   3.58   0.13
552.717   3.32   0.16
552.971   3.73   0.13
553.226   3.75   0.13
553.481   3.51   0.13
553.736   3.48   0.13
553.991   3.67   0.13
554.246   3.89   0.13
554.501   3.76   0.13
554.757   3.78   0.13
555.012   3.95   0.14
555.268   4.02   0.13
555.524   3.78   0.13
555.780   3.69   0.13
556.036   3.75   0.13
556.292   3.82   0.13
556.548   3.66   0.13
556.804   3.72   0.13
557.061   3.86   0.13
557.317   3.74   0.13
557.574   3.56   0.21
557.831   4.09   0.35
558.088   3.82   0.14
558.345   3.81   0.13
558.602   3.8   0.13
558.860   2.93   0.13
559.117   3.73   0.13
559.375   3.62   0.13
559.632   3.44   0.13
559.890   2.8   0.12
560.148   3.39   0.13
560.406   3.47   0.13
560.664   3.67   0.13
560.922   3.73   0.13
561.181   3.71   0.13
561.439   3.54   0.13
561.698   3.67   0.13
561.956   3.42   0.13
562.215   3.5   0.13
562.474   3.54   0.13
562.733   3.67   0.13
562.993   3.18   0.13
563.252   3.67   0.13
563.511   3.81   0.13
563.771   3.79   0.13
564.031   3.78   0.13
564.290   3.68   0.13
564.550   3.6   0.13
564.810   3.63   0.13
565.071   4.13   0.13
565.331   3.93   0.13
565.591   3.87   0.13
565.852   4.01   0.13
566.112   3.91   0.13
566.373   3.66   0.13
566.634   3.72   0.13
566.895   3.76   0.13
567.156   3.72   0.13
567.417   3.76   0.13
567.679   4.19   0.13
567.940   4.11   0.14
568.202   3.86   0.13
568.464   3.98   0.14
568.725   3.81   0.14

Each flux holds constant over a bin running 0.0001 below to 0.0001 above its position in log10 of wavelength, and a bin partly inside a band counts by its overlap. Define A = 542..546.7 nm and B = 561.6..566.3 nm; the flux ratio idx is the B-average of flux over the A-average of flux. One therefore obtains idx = 1.05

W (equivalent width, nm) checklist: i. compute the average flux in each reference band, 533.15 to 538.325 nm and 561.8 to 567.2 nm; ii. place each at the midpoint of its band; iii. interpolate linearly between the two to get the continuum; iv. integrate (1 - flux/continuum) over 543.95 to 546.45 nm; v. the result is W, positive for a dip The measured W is 0.18 nm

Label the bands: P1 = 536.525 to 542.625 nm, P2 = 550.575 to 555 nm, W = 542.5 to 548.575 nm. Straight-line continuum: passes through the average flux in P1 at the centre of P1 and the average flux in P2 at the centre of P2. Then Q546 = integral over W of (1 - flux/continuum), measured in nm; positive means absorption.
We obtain 0.24 nm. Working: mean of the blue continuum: 3.69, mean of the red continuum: 3.59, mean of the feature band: 3.5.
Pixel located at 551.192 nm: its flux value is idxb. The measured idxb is 3.11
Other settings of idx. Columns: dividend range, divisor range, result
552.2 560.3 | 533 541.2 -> 1.03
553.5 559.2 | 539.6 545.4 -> 1.02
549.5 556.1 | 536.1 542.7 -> 0.97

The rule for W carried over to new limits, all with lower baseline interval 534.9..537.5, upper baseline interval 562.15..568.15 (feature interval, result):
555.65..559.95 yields 0.08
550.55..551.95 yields 0.11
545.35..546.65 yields 0.17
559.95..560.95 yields 0.07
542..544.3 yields -0.13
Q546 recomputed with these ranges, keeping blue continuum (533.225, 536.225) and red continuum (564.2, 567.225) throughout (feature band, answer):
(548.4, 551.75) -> 0.18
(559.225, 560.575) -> 0.14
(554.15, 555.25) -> -0.05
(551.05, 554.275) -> 0.11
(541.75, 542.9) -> -0.12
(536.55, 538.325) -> -0.04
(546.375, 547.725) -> 0.07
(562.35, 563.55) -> 0.07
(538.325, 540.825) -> -0.06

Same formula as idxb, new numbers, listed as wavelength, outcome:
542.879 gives 3.47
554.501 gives 3.76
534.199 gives 3.22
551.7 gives 3.65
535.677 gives 3.85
